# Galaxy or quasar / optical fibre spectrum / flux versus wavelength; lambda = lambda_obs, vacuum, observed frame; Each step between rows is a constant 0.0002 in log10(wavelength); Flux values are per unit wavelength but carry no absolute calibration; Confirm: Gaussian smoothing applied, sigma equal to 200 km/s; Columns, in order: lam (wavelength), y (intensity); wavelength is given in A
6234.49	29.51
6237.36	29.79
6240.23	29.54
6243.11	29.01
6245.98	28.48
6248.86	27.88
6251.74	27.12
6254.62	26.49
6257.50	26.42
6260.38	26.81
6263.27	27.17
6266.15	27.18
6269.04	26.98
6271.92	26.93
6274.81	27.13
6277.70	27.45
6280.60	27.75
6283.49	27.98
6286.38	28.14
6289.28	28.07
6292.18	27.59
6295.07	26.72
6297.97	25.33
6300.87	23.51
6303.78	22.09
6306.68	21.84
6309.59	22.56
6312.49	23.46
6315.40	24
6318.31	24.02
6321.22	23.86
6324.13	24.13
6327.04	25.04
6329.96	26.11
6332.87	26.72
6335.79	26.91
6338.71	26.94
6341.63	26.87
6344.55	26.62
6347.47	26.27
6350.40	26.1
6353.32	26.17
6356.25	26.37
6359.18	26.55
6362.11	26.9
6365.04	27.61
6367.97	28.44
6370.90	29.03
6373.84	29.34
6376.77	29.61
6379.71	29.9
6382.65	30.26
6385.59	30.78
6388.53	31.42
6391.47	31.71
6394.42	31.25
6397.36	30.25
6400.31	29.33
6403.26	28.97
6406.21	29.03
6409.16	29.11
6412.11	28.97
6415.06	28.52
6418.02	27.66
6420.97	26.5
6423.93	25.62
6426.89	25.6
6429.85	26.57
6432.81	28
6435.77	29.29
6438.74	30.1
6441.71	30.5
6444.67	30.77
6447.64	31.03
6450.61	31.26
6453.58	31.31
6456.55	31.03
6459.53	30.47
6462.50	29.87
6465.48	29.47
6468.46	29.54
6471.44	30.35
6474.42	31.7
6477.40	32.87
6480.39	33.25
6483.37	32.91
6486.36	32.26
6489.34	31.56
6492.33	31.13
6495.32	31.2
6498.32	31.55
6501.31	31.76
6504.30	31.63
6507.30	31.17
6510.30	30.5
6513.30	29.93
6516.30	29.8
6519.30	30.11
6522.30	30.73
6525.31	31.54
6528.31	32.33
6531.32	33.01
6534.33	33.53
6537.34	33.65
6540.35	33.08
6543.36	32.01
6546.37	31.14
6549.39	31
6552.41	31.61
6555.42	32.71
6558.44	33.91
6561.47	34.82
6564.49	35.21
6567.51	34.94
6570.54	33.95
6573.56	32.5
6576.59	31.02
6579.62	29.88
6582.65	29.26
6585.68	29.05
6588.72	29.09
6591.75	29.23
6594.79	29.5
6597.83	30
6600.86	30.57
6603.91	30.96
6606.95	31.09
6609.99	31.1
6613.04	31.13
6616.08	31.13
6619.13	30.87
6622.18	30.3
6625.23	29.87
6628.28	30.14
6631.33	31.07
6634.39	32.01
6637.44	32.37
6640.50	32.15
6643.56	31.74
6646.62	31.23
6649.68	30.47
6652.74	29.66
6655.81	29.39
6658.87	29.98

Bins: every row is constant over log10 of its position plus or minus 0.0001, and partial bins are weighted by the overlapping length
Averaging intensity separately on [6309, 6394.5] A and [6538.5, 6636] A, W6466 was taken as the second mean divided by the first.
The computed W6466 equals 1.2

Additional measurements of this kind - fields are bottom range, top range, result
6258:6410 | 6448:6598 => 1.16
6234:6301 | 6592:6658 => 1.12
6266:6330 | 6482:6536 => 1.23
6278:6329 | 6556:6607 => 1.25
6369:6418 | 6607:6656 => 1.04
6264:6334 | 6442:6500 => 1.22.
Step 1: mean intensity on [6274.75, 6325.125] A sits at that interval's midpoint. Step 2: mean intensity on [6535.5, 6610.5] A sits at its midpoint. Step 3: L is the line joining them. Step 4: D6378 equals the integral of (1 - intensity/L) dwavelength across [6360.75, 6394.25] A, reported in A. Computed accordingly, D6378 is -3.13 A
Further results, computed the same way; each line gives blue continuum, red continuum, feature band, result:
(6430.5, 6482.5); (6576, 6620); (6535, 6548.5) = -0.93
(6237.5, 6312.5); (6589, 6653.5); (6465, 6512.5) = -3.67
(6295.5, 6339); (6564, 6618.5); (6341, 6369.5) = -1.64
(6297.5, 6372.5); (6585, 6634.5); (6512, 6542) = -2.96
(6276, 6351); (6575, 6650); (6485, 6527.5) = -3.31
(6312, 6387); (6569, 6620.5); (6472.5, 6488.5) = -2.01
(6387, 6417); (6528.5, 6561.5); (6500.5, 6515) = 0.44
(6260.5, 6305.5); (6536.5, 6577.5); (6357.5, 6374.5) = 0.40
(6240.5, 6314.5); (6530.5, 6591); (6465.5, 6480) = -0.33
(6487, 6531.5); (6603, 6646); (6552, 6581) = -1.83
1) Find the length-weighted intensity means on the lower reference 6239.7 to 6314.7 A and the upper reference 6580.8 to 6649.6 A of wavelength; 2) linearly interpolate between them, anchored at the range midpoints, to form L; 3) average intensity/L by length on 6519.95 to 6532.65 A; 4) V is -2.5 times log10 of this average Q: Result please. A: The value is -0.08 mag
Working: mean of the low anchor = 26.5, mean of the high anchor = 30.6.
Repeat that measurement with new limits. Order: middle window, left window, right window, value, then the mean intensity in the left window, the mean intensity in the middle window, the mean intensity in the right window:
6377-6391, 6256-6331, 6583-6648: -0.13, 25.7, 30.6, 30.7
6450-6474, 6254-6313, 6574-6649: -0.07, 26.1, 30.4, 30.6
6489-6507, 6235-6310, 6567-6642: -0.07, 26.9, 31.4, 30.9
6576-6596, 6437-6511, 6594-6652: 0.05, 31.2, 29.5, 30.9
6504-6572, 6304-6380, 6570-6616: -0.10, 26.1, 32.3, 30.5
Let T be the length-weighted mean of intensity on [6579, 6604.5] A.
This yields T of 29.7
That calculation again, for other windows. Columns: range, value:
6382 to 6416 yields 30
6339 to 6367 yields 26.7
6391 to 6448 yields 28.8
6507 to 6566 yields 32.1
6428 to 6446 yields 29.1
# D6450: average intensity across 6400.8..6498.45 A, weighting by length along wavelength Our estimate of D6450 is 29.9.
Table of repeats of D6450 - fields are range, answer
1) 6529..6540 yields 33.3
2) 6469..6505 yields 31.8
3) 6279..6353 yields 25.6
